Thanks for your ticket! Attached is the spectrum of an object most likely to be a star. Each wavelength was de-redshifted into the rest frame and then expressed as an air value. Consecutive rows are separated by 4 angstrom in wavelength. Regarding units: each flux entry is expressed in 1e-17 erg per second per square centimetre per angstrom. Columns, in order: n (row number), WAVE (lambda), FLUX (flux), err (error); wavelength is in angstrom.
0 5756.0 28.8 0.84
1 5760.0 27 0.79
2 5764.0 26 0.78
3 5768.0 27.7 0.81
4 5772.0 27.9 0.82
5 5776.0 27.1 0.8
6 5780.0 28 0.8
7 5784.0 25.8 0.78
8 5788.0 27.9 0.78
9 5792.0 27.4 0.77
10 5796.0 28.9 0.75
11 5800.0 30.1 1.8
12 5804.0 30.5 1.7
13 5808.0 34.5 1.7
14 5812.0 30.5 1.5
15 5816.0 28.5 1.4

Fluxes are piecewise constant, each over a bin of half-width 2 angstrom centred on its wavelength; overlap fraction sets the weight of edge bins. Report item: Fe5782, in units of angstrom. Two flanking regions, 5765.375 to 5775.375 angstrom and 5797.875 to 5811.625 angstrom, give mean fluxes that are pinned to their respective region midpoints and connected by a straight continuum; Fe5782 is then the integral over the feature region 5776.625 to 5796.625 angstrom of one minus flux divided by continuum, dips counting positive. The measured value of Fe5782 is 1.34 angstrom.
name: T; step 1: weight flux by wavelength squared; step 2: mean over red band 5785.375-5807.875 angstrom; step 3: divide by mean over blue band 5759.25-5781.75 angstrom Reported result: 1.1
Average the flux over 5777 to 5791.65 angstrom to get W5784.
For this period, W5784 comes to 27.2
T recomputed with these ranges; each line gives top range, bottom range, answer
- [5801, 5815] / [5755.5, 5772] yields 1.17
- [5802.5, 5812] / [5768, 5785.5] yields 1.19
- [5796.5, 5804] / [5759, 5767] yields 1.14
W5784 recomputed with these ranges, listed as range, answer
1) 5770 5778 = 27.5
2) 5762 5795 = 27.3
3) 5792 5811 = 30.6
